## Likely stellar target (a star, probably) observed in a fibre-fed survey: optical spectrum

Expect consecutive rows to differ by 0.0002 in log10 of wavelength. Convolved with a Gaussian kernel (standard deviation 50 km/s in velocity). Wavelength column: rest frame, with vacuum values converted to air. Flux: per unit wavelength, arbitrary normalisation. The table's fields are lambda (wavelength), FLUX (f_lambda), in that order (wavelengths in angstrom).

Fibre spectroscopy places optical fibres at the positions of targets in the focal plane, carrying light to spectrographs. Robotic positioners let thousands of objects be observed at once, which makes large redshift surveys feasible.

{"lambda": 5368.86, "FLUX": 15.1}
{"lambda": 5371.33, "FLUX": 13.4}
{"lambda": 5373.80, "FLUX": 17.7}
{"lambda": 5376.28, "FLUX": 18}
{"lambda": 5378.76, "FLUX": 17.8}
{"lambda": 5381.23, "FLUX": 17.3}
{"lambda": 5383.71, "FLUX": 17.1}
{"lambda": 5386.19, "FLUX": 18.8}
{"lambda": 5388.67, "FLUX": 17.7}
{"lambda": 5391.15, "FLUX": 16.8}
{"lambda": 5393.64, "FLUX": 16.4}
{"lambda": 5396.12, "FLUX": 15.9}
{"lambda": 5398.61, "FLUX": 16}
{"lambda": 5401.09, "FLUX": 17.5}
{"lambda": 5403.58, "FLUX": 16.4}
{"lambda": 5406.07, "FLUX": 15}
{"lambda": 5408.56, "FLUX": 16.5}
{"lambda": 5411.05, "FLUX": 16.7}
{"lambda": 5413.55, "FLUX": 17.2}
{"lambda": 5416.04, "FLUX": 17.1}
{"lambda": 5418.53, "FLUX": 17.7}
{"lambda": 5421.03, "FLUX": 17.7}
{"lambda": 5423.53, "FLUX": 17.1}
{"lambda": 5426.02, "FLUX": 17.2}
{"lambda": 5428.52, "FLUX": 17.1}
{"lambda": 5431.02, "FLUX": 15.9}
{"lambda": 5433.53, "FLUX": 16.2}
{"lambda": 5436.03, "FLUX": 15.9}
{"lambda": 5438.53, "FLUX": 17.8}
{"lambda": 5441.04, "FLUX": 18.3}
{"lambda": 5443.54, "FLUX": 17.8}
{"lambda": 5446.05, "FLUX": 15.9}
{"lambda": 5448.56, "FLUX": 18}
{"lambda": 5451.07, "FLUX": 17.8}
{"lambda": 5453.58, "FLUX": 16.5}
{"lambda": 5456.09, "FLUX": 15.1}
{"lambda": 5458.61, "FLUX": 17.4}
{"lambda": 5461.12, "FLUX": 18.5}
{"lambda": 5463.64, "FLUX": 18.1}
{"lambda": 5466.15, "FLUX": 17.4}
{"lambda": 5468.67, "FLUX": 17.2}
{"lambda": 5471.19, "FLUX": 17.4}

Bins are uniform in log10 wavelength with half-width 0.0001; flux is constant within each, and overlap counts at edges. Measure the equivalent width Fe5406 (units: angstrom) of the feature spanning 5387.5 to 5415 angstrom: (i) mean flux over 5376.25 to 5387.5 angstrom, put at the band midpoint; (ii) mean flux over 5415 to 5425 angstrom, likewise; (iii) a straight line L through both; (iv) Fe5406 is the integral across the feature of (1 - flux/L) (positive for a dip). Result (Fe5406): 1.6 angstrom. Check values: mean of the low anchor 17.8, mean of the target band 16.6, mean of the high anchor 17.4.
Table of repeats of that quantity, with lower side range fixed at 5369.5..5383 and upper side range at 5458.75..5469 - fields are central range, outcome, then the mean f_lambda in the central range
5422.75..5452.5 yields 0.7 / 17.1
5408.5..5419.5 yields 0.1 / 17.1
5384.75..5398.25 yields -0.1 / 17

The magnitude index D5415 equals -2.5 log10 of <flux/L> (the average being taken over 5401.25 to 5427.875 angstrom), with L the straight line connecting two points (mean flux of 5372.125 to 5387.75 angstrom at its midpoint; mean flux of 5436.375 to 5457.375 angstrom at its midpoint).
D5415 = 0.03 mag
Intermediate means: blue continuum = 17.7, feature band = 16.9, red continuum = 17.1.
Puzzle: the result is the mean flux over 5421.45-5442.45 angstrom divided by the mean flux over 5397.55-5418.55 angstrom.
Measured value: 1.02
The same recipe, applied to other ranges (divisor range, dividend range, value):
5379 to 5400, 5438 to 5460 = 1.01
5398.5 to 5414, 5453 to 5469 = 1.04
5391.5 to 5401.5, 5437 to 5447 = 1.06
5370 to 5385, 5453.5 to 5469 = 1.02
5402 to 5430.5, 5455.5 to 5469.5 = 1.03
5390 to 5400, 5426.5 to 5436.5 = 1.00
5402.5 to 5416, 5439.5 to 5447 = 1.06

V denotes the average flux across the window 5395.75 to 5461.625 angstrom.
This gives 16.9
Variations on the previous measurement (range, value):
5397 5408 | 16.2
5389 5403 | 16.6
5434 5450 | 17.2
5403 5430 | 16.9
